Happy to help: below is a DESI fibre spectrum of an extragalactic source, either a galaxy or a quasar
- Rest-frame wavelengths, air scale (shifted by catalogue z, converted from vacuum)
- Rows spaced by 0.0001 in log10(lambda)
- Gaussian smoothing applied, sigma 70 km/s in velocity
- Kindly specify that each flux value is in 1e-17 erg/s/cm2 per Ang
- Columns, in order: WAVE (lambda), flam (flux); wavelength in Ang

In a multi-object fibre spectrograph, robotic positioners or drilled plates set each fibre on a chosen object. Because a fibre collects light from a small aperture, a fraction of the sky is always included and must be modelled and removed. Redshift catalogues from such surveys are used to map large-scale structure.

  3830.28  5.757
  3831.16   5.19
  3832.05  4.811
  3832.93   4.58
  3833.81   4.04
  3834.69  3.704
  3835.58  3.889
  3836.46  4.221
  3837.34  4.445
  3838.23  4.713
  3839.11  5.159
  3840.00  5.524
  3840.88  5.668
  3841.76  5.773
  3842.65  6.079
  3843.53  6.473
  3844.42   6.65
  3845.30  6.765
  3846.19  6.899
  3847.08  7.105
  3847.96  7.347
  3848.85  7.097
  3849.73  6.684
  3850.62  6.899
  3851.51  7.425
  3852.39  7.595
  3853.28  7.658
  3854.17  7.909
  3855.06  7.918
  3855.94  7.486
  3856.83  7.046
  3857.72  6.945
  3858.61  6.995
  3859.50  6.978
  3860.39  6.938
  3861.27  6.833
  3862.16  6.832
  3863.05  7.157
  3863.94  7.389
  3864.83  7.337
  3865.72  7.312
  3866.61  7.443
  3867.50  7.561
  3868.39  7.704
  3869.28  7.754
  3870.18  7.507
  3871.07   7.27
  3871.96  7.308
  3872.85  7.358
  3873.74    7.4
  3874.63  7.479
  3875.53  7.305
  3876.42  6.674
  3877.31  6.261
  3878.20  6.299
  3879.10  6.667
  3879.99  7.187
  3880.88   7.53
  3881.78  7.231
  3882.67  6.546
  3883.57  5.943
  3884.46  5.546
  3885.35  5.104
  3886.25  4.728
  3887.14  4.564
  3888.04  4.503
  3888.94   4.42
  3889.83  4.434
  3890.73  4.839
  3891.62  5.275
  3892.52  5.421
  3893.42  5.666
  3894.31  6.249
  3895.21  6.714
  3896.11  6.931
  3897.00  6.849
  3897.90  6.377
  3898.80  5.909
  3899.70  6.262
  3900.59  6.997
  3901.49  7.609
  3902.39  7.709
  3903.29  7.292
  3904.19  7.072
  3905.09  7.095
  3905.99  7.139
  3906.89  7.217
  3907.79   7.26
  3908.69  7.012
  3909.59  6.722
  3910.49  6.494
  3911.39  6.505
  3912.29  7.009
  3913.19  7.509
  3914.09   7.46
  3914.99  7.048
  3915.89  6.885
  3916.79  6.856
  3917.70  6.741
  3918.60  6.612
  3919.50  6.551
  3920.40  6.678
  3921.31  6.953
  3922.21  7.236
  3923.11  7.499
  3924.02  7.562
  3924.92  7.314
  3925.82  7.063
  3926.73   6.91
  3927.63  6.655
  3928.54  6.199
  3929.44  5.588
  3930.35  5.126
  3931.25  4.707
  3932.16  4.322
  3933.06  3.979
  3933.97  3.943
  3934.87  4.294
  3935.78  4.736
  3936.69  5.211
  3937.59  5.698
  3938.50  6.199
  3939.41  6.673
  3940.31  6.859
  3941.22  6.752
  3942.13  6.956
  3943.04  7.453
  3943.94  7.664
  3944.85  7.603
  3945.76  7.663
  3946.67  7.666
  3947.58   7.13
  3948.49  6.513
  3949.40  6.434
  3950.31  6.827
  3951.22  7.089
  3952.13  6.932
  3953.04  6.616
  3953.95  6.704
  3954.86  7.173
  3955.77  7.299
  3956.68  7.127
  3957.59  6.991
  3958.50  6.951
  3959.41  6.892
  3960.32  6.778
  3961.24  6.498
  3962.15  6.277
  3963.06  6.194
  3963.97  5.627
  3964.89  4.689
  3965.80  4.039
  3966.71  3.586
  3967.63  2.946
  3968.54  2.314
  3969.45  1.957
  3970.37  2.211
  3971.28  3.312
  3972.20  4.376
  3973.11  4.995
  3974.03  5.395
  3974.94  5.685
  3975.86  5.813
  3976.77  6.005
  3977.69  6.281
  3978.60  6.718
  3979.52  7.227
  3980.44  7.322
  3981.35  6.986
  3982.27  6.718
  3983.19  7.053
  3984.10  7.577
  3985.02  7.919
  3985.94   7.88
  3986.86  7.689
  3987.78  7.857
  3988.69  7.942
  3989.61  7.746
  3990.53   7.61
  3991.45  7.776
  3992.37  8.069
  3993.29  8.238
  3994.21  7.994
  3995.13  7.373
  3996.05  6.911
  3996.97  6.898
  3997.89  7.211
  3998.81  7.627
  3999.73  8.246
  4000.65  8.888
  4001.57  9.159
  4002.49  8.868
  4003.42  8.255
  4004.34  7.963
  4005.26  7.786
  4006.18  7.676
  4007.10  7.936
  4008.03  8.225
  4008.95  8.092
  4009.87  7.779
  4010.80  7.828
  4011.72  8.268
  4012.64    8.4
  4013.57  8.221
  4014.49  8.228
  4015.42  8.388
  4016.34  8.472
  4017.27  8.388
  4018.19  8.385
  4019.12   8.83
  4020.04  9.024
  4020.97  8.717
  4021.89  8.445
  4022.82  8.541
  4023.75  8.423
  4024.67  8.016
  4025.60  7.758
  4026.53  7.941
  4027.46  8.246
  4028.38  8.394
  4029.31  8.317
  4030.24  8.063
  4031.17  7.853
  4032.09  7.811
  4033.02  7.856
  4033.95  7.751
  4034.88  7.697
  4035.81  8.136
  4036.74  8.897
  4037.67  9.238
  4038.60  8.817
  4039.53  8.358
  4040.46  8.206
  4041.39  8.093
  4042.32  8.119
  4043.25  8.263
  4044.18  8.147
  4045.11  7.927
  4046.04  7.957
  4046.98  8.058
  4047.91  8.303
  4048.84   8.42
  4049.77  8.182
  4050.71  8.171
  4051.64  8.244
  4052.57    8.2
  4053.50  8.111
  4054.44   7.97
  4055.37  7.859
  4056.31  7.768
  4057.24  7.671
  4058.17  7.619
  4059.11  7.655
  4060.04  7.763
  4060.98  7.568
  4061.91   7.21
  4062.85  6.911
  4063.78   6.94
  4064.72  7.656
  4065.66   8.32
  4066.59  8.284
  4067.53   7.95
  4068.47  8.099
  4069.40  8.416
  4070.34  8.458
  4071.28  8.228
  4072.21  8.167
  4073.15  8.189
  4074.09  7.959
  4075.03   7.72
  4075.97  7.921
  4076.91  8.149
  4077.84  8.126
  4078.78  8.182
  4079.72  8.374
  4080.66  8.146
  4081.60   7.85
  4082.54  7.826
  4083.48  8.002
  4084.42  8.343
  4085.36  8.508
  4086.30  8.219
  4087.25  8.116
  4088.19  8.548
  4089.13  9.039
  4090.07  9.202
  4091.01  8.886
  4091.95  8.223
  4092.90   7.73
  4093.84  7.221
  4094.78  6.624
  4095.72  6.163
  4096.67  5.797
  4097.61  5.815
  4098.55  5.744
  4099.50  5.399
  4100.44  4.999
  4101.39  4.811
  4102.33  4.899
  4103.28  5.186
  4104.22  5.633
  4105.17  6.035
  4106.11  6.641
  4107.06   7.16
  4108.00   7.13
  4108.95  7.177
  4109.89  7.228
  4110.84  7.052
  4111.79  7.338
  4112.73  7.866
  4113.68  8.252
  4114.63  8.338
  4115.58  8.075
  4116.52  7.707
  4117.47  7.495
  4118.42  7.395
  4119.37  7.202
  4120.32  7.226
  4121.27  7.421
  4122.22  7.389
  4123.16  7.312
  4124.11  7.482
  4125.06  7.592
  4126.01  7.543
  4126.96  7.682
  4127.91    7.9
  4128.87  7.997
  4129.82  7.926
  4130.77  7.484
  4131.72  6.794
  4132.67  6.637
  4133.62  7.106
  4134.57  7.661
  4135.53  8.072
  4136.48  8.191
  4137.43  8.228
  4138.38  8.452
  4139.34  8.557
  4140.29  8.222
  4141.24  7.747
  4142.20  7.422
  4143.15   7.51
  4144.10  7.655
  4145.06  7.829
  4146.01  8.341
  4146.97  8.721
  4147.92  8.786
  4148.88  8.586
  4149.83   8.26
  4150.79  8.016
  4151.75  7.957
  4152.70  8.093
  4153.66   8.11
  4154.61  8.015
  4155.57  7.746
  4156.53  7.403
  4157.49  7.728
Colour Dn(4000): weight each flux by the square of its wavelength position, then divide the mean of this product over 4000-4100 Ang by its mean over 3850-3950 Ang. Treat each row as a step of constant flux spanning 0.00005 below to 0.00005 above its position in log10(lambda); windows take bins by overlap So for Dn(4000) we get 1.30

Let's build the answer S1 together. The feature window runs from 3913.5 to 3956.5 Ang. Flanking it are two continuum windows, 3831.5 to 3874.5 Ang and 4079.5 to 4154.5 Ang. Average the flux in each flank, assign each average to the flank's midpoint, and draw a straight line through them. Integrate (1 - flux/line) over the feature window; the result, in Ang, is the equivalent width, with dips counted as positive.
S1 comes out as 2.20 Ang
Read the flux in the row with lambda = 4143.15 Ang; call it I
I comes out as 7.51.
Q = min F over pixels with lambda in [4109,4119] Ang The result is 7.052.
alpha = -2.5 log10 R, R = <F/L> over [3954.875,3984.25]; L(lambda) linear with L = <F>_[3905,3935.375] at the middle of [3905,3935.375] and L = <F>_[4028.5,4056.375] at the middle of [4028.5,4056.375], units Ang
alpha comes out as 0.26 mag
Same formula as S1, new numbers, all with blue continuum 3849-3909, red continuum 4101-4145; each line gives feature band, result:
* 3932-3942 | 2.14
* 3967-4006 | 1.61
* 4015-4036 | -3.33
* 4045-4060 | -1.72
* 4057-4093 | -4.11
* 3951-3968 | 2.00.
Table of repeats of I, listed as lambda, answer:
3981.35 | 6.986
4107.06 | 7.16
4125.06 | 7.592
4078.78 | 8.182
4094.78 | 6.624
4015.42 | 8.388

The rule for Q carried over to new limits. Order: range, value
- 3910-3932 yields 4.707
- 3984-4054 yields 6.898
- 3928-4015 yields 1.957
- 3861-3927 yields 4.42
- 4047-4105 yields 4.811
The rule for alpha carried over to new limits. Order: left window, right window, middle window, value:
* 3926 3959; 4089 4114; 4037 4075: -0.208 mag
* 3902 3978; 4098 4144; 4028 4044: -0.216 mag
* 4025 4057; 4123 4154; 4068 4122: 0.080 mag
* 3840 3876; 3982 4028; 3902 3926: 0.061 mag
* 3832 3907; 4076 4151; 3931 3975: 0.183 mag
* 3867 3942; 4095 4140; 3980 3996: -0.140 mag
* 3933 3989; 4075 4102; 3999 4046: -0.214 mag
